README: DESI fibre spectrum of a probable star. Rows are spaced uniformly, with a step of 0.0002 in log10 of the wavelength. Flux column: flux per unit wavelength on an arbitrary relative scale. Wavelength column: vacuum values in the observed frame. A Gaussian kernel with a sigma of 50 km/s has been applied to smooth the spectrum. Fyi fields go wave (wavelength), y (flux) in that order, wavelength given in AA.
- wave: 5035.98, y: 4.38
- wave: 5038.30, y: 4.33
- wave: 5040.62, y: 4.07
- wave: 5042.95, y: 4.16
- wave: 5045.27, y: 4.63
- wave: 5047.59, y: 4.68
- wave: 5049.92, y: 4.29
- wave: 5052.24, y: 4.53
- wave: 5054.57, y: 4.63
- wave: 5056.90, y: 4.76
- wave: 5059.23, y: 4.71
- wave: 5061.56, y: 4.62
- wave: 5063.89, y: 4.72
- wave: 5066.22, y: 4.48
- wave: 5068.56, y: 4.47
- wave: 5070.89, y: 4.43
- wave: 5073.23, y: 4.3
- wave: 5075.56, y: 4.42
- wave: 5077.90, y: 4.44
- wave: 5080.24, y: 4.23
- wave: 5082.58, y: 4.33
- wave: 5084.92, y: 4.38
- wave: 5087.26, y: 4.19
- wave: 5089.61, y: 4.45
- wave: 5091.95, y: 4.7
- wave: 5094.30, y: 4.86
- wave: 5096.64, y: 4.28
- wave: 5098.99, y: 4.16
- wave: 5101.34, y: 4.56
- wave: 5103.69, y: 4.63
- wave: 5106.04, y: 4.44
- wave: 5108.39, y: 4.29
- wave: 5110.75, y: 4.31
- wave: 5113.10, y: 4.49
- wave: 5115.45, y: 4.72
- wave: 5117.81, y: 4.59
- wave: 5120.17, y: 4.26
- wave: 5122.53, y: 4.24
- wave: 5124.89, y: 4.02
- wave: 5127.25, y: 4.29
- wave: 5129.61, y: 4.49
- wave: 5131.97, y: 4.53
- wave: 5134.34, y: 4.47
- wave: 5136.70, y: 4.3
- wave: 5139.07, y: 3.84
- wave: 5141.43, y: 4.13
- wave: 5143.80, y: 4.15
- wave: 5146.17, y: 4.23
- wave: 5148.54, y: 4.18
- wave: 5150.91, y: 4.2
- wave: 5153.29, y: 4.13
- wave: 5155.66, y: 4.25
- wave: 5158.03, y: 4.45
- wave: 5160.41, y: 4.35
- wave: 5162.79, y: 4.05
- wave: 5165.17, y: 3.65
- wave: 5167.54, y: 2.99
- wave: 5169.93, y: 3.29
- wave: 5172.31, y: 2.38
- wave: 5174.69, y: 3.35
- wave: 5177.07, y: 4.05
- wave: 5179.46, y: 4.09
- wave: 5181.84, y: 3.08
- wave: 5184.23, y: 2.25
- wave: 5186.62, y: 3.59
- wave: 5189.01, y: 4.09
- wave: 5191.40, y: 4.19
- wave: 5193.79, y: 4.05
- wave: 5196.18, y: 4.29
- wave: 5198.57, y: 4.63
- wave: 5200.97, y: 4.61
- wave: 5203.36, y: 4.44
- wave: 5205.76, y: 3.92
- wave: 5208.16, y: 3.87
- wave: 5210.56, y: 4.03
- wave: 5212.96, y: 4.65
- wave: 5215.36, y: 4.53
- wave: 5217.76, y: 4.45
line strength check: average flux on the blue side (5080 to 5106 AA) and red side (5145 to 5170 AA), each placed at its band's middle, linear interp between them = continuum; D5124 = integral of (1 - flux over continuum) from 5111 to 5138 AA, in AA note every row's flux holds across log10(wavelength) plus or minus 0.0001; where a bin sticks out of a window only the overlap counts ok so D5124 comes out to -1.1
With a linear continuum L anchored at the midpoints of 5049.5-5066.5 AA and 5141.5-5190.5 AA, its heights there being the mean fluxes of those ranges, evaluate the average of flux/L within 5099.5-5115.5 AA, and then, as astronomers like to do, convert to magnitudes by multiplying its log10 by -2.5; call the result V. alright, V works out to -0.061 mag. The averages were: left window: 4.61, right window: 3.75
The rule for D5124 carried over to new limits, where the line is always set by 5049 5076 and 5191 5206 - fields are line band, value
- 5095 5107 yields 0.1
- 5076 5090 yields 0.5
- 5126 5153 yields 1.1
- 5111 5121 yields -0.1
